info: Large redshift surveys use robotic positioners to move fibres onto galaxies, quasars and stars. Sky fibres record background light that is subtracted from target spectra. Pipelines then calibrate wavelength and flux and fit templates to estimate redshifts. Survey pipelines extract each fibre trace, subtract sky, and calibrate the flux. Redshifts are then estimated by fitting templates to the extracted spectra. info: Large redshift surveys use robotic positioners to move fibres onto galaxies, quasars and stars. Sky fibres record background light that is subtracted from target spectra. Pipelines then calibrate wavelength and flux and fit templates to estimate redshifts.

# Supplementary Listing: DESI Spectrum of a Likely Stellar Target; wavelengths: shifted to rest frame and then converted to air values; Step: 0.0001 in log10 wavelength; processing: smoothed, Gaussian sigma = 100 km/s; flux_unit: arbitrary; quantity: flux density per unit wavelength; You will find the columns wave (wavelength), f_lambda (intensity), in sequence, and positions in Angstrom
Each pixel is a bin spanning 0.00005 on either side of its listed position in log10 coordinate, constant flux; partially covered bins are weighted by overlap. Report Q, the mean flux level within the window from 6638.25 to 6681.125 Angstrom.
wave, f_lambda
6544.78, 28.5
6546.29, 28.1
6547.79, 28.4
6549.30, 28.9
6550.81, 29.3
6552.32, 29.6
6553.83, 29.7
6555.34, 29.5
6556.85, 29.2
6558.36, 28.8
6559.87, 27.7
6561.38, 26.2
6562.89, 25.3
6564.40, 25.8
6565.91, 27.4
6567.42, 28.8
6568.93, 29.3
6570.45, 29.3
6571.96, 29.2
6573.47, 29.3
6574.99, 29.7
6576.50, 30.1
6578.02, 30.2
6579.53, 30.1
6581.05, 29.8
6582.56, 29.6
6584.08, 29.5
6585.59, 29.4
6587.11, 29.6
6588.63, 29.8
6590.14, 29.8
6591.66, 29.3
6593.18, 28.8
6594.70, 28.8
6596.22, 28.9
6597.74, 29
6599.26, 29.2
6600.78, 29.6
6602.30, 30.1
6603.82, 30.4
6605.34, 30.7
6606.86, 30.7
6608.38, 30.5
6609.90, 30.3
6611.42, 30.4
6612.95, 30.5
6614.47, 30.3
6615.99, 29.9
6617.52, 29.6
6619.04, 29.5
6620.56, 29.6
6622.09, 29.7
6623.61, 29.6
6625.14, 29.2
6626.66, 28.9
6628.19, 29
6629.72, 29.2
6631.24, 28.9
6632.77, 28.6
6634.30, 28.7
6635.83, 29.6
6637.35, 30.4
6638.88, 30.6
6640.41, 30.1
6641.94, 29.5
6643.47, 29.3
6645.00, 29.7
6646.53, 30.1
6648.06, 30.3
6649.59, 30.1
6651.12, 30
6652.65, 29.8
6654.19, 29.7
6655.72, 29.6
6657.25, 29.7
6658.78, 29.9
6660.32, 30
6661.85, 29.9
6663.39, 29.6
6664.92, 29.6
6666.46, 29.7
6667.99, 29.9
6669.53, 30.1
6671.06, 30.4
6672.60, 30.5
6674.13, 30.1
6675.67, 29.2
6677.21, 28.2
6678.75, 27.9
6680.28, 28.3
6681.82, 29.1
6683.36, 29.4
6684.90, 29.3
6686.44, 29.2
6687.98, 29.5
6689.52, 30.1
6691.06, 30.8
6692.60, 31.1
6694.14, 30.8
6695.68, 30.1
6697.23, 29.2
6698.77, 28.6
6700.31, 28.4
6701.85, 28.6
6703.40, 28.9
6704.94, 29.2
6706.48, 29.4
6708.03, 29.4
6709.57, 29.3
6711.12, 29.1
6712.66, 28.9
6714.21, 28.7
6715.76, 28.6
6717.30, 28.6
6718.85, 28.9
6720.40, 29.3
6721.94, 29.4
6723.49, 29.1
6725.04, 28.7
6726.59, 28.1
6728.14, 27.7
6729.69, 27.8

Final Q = 29.7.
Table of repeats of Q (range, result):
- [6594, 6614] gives 29.9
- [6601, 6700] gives 29.7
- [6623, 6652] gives 29.6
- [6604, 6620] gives 30.3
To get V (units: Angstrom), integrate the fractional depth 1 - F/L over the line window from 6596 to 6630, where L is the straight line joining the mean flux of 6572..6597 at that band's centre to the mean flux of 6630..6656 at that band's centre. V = -0.2 Angstrom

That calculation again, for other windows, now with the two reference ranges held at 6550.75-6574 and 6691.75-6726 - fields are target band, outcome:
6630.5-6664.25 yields -1.0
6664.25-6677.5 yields -0.4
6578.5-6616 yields -1.6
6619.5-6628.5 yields -0.2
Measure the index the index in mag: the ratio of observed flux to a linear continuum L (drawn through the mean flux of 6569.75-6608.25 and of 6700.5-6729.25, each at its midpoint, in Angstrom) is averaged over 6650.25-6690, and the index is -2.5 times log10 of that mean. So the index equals -0.02 mag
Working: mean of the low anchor 29.7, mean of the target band 29.6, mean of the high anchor 28.9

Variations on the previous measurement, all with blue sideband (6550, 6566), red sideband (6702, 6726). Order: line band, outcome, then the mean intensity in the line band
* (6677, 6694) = -0.02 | 29.5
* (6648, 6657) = -0.05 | 29.9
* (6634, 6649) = -0.05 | 29.9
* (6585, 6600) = -0.04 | 29.2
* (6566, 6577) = -0.04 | 29.3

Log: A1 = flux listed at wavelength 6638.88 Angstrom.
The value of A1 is 30.6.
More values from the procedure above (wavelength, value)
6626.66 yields 28.9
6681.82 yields 29.1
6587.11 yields 29.6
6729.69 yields 27.8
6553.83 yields 29.7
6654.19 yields 29.7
